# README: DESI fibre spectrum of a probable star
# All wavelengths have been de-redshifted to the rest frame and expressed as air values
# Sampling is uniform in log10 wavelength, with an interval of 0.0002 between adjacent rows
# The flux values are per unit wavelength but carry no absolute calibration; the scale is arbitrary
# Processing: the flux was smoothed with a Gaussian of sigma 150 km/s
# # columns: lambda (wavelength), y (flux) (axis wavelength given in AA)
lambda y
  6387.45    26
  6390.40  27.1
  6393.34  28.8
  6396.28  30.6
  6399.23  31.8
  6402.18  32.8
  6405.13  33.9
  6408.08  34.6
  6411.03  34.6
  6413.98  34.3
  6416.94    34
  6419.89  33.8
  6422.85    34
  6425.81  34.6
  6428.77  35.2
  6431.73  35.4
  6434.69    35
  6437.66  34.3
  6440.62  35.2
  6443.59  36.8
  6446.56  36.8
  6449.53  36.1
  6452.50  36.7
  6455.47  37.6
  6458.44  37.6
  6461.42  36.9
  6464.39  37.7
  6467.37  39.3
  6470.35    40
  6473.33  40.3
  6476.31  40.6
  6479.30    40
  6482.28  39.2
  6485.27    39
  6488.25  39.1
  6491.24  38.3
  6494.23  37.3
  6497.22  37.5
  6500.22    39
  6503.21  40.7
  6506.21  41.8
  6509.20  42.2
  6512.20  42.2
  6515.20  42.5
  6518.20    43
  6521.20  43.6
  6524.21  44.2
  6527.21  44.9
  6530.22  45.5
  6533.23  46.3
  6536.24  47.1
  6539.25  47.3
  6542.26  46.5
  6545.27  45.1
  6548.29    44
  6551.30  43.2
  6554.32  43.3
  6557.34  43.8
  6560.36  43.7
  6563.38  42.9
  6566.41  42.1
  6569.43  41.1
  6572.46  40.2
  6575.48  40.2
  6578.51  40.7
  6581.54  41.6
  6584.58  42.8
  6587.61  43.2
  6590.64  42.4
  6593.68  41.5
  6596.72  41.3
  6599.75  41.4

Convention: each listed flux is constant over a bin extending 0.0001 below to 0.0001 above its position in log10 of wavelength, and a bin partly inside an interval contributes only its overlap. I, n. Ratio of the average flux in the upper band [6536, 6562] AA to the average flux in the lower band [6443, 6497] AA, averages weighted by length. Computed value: 1.17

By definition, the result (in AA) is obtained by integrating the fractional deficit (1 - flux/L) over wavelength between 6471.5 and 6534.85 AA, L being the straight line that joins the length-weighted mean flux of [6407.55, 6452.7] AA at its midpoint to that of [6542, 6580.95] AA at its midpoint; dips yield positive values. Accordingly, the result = -3.2 AA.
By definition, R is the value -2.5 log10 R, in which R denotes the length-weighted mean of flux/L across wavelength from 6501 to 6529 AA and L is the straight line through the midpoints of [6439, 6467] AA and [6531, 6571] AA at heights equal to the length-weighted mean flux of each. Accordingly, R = -0.03 mag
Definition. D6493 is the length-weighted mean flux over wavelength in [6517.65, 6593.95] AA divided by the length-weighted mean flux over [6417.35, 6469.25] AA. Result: 1.21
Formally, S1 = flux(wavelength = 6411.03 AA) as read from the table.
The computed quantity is 34.6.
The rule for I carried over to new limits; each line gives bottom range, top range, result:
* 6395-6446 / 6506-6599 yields 1.26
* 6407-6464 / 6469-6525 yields 1.14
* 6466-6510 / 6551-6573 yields 1.08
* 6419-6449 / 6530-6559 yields 1.29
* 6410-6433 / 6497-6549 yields 1.27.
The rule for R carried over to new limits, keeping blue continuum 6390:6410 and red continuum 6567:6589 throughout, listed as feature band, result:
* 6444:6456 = -0.07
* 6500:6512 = -0.10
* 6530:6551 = -0.17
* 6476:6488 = -0.10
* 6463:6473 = -0.11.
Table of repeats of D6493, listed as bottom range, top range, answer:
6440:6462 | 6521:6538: 1.24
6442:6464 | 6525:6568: 1.21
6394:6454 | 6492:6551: 1.25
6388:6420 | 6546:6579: 1.32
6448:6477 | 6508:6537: 1.15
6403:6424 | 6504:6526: 1.25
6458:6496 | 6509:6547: 1.15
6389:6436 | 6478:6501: 1.17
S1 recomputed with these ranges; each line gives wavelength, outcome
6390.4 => 27.1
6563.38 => 42.9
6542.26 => 46.5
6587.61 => 43.2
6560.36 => 43.7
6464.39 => 37.7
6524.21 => 44.2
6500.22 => 39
